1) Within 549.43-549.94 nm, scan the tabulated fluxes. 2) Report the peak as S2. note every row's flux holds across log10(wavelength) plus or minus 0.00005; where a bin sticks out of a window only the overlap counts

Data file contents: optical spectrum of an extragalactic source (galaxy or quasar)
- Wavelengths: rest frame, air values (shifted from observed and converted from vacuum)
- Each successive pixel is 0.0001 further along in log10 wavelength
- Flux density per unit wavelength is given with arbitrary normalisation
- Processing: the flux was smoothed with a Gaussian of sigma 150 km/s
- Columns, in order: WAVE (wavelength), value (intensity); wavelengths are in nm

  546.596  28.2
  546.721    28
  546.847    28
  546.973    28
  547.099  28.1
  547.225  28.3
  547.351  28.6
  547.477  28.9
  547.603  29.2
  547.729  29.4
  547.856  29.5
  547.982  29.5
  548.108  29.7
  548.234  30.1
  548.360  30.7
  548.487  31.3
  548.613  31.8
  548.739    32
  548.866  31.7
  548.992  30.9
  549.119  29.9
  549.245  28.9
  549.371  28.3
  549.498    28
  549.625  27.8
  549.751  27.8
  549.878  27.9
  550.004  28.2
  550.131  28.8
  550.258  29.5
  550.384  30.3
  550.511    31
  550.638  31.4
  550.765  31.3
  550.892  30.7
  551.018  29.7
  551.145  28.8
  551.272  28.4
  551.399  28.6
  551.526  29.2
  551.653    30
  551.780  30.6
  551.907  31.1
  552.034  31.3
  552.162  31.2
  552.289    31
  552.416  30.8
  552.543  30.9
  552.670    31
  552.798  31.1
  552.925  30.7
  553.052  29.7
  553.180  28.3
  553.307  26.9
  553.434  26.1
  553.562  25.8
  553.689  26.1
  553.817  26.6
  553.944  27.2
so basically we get 28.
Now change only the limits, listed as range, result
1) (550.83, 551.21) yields 30.7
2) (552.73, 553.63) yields 31.1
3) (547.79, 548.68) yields 31.8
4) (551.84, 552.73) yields 31.3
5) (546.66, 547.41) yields 28.6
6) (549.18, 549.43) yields 28.9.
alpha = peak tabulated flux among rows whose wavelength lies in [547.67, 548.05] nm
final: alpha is 29.5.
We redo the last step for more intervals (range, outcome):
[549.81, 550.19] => 28.8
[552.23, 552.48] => 31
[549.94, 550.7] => 31.4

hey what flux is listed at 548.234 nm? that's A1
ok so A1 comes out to 30.1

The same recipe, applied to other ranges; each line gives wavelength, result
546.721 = 28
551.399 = 28.6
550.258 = 29.5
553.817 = 26.6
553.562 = 25.8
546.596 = 28.2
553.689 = 26.1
